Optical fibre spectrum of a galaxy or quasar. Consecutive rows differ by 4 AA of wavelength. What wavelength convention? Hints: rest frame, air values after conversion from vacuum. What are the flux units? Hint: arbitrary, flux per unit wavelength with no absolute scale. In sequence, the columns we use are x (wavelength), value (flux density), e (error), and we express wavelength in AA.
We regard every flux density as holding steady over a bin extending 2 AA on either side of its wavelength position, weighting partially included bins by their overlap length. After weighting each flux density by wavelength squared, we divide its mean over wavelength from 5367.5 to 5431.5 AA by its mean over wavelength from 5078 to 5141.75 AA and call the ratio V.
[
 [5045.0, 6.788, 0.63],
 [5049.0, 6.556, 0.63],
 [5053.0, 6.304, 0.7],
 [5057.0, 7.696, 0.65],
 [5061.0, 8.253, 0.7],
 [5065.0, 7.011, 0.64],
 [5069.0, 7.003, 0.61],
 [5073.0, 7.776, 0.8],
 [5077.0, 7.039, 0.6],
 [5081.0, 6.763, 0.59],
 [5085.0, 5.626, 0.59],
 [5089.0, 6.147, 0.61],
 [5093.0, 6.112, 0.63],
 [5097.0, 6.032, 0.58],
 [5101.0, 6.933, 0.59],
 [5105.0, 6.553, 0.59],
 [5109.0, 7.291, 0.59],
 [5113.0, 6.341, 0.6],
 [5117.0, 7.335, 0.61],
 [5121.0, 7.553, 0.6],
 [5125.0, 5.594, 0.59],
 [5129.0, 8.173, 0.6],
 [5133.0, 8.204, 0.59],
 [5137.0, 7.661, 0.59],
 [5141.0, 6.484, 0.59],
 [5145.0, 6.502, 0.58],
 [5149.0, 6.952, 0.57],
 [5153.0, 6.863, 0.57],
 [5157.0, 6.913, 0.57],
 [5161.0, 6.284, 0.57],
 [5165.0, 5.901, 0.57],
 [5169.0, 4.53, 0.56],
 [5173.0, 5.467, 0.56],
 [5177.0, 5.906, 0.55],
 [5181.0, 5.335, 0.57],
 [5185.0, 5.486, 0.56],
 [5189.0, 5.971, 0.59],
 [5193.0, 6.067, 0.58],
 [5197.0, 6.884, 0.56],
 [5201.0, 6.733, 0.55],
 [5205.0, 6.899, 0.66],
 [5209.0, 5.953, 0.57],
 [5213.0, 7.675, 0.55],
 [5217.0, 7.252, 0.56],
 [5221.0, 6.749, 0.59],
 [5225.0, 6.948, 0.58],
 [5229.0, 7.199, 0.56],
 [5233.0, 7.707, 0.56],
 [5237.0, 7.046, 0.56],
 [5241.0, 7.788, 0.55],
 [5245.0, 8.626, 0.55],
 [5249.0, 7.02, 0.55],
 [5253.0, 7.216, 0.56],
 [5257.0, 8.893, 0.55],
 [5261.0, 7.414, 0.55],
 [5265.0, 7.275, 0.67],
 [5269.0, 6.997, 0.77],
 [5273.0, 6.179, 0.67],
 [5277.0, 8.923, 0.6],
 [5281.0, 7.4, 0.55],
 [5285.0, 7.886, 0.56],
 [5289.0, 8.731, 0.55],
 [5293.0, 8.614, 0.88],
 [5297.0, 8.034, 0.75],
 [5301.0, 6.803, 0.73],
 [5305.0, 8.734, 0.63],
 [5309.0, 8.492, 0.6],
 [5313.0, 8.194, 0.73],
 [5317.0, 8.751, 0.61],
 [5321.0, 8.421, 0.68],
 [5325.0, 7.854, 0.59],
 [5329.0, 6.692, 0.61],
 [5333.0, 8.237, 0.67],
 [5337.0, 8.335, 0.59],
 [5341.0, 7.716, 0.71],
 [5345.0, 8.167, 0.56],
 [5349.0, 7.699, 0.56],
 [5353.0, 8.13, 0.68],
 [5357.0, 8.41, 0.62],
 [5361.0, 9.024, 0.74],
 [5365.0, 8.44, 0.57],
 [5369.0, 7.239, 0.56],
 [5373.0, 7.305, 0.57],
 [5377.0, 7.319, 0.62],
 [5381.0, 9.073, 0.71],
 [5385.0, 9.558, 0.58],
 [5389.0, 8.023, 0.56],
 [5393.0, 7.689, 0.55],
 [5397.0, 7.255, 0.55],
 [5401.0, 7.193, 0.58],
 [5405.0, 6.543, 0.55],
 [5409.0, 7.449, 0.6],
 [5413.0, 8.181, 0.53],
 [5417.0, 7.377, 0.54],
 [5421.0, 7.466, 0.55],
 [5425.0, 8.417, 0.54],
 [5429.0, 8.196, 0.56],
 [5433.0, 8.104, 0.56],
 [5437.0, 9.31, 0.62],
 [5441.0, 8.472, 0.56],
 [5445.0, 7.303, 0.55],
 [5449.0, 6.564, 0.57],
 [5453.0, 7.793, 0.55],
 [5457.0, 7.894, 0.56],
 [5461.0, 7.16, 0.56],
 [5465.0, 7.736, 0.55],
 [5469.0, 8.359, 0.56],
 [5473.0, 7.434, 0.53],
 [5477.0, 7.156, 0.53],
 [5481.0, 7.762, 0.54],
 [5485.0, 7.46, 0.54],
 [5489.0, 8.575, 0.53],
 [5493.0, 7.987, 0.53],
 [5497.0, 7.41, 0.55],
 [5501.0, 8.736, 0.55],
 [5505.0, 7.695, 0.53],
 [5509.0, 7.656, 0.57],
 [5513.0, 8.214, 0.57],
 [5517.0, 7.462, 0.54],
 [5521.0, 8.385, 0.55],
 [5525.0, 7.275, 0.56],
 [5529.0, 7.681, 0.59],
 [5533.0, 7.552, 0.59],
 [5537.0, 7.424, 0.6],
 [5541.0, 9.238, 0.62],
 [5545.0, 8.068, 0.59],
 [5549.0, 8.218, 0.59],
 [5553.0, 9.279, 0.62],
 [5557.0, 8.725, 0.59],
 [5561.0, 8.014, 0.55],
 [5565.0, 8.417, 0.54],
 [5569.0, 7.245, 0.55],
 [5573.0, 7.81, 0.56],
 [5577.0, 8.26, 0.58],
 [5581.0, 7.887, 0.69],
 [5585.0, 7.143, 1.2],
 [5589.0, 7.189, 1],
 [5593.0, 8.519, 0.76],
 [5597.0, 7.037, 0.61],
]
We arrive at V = 1.27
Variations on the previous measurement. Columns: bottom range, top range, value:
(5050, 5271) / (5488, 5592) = 1.34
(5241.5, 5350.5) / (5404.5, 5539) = 1.05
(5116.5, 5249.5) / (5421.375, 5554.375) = 1.32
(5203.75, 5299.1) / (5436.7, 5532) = 1.13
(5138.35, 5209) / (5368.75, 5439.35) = 1.39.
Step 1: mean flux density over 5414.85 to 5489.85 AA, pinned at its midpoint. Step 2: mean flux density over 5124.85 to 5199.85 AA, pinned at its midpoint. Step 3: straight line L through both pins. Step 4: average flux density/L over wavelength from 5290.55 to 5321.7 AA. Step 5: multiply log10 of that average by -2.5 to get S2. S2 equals -0.16 mag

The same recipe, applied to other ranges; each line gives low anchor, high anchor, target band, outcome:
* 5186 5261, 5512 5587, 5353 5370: -0.11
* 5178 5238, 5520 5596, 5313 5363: -0.14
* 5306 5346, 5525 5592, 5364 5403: 0.02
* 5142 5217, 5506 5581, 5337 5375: -0.13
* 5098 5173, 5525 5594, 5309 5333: -0.11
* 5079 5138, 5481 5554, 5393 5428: 0.02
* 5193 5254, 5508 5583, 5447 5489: 0.04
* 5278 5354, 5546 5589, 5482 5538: 0.03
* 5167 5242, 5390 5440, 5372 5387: -0.11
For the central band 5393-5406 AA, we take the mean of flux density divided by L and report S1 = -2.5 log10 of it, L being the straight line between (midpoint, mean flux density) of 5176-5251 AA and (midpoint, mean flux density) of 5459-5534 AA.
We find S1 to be 0.05 mag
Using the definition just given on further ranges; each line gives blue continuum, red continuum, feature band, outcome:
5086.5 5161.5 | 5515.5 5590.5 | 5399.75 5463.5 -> -0.01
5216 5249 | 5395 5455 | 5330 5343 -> -0.06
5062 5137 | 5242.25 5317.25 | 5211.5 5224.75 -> 0.06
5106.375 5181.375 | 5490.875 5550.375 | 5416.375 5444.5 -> -0.08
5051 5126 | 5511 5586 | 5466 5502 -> 0.00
